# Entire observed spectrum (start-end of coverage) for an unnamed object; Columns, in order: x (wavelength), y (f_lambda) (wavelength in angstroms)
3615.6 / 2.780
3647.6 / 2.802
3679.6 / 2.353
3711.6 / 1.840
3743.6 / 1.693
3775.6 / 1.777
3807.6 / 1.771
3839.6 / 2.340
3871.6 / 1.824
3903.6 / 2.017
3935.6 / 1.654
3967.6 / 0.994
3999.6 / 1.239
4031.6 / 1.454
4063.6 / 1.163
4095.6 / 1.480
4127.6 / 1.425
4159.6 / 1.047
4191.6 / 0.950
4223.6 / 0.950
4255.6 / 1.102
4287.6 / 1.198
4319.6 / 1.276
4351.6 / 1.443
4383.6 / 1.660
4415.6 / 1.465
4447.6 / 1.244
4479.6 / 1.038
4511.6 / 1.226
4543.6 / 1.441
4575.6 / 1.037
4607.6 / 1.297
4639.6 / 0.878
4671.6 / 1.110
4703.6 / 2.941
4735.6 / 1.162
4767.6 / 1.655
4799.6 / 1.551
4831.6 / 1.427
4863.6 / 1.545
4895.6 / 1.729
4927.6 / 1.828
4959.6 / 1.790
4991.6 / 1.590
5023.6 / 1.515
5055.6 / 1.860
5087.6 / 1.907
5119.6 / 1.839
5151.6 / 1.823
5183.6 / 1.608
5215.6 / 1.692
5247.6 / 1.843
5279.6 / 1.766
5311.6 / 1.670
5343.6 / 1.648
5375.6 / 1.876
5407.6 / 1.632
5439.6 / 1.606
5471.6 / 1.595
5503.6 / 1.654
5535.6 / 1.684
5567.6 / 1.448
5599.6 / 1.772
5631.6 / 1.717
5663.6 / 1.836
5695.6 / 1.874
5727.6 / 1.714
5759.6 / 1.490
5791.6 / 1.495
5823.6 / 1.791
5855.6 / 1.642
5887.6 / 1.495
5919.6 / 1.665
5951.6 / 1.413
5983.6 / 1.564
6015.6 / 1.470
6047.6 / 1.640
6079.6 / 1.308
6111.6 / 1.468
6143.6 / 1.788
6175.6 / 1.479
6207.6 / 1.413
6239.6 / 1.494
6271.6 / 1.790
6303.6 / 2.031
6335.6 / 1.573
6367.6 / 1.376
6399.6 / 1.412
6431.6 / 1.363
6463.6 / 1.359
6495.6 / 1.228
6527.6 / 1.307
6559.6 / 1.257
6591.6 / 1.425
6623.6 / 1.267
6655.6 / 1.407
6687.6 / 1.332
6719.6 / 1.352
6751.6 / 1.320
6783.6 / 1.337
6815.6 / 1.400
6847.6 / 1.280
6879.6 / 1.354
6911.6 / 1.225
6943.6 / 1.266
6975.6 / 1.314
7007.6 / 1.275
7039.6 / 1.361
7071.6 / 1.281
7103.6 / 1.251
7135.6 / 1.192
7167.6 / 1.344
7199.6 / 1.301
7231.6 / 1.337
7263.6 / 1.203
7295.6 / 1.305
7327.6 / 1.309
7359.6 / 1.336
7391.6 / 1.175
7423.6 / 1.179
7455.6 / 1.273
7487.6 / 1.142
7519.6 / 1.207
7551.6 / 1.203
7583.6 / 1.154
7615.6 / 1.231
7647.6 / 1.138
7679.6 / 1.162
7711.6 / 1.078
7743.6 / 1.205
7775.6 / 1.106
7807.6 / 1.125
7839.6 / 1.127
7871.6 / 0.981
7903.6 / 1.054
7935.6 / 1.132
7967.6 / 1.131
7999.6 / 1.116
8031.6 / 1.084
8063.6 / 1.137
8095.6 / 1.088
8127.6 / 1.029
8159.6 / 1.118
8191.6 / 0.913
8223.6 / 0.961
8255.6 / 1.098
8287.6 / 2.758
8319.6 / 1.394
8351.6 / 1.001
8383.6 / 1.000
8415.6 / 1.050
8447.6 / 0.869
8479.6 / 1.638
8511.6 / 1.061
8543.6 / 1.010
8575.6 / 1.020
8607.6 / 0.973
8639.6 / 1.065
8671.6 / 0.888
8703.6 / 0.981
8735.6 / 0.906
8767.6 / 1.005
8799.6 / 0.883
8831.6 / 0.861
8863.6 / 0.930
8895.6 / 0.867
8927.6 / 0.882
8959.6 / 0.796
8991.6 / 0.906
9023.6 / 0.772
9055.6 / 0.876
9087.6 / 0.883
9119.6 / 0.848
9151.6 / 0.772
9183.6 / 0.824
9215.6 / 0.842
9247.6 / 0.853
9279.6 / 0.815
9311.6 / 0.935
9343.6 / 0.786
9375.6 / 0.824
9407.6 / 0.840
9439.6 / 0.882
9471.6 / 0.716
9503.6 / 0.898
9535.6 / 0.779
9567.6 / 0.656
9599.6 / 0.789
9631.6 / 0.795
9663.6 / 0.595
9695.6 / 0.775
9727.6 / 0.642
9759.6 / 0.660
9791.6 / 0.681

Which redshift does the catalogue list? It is 0.26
